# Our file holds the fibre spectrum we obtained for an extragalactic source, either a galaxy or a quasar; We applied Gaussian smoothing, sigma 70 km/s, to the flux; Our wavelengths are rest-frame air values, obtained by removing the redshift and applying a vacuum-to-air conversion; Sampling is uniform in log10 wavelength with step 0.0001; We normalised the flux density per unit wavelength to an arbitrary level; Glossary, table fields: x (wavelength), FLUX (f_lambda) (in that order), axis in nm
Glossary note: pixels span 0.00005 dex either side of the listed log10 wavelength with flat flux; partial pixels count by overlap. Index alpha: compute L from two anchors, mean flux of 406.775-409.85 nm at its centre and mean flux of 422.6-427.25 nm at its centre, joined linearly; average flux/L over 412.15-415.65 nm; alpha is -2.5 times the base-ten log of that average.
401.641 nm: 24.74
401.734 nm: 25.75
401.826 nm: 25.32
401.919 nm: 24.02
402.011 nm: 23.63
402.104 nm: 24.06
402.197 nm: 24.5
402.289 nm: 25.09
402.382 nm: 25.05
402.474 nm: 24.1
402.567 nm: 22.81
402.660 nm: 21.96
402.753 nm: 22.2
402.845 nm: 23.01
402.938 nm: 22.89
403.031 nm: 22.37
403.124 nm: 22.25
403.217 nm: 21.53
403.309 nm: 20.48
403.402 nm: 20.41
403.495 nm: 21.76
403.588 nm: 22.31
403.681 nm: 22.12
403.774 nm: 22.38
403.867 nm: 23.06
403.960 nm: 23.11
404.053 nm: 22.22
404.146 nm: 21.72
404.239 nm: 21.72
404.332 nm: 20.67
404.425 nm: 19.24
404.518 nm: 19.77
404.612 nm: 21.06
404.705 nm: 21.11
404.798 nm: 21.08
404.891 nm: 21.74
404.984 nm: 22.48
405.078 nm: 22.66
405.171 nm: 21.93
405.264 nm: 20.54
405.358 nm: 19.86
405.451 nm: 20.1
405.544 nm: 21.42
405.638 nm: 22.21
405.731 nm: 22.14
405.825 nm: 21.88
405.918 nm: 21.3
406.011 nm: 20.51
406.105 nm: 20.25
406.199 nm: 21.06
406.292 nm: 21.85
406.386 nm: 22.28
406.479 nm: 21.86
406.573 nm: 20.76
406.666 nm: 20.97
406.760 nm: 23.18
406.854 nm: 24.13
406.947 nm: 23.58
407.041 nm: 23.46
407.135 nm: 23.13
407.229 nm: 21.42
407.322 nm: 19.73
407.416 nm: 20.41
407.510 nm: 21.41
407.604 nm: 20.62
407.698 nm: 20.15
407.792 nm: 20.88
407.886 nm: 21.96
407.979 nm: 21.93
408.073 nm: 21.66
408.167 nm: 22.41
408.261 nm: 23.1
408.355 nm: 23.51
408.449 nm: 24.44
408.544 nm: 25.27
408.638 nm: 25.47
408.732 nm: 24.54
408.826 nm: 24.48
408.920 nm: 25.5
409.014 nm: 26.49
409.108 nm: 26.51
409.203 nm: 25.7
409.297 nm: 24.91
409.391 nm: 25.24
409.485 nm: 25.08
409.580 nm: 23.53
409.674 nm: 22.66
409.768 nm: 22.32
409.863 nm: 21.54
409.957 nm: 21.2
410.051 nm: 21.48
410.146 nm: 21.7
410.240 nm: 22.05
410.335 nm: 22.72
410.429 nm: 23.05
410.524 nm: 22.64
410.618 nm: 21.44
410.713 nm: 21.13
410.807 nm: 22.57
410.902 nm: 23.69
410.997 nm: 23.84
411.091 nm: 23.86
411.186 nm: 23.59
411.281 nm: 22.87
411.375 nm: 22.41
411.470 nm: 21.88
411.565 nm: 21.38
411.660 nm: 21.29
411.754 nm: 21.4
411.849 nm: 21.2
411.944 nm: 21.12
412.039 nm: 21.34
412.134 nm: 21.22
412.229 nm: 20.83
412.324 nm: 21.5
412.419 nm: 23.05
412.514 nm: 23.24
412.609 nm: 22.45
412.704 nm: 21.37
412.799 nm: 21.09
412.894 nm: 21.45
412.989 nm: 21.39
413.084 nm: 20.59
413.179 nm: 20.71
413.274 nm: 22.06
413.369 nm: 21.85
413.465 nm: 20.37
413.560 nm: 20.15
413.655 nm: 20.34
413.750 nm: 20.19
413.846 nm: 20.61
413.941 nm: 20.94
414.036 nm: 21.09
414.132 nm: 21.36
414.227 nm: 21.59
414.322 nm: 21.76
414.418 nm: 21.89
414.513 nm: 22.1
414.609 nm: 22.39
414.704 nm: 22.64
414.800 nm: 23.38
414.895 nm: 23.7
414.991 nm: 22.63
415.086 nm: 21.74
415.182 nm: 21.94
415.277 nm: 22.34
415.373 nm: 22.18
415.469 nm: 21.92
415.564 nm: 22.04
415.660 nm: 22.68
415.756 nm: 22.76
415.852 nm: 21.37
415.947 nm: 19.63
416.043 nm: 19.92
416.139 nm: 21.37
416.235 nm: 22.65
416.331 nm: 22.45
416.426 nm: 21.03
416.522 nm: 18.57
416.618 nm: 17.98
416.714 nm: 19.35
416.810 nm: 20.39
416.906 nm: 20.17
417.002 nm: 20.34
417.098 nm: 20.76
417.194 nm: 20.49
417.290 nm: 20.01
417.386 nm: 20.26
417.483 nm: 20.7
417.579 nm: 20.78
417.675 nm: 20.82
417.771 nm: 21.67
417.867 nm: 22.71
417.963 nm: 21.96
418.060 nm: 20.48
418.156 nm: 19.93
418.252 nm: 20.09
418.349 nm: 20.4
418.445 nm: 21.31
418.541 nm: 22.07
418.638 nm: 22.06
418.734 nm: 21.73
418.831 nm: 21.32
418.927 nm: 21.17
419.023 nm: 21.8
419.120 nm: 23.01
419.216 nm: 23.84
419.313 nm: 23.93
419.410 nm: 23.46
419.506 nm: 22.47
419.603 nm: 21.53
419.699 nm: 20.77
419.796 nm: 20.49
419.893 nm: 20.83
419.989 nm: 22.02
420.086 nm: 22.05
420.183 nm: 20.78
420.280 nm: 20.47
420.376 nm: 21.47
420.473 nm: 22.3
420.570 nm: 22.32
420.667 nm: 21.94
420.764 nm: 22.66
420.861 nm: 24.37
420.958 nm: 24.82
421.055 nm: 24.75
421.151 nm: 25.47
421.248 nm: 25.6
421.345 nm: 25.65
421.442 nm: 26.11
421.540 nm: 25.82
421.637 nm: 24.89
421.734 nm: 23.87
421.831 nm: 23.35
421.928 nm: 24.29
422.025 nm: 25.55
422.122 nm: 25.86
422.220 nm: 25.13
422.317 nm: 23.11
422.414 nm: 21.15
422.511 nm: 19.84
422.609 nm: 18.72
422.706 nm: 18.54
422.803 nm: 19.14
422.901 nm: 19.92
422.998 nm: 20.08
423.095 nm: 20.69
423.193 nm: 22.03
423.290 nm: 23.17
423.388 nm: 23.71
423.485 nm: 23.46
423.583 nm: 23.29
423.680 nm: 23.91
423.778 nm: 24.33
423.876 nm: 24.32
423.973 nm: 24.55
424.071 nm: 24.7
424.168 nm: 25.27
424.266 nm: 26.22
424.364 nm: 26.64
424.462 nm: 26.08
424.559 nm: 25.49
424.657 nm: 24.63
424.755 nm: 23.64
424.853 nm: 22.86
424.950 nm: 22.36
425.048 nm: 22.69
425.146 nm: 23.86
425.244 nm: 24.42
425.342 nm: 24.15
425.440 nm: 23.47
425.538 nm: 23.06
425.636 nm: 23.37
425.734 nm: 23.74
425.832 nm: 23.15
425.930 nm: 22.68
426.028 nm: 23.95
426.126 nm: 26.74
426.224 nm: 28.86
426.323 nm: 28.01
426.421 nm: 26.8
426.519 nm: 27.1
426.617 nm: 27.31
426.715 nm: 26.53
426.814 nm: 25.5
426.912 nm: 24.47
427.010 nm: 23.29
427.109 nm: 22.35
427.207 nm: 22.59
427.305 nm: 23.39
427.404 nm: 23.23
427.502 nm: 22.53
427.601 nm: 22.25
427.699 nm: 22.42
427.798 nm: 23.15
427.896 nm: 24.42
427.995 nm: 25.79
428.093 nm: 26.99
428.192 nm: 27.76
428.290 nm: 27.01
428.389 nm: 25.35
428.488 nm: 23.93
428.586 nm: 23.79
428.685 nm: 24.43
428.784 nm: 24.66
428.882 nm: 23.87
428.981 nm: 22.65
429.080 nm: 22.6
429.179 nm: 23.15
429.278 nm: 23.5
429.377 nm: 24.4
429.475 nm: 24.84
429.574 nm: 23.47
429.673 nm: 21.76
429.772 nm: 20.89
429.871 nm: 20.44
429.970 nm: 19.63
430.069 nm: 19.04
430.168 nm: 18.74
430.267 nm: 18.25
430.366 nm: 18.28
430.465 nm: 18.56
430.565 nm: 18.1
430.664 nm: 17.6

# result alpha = 0.09 mag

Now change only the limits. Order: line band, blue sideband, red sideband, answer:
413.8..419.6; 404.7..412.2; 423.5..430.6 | 0.07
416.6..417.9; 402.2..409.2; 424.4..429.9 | 0.14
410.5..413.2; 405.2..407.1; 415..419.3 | -0.03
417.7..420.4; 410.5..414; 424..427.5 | 0.07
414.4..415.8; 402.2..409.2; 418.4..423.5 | 0.00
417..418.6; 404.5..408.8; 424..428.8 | 0.13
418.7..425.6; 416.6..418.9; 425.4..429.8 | -0.04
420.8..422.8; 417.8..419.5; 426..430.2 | -0.05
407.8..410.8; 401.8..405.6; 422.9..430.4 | -0.04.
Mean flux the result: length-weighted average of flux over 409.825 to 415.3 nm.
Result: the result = 21.9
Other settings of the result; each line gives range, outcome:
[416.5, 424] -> 22.1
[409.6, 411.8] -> 22.3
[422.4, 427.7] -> 23.7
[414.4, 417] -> 21.5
